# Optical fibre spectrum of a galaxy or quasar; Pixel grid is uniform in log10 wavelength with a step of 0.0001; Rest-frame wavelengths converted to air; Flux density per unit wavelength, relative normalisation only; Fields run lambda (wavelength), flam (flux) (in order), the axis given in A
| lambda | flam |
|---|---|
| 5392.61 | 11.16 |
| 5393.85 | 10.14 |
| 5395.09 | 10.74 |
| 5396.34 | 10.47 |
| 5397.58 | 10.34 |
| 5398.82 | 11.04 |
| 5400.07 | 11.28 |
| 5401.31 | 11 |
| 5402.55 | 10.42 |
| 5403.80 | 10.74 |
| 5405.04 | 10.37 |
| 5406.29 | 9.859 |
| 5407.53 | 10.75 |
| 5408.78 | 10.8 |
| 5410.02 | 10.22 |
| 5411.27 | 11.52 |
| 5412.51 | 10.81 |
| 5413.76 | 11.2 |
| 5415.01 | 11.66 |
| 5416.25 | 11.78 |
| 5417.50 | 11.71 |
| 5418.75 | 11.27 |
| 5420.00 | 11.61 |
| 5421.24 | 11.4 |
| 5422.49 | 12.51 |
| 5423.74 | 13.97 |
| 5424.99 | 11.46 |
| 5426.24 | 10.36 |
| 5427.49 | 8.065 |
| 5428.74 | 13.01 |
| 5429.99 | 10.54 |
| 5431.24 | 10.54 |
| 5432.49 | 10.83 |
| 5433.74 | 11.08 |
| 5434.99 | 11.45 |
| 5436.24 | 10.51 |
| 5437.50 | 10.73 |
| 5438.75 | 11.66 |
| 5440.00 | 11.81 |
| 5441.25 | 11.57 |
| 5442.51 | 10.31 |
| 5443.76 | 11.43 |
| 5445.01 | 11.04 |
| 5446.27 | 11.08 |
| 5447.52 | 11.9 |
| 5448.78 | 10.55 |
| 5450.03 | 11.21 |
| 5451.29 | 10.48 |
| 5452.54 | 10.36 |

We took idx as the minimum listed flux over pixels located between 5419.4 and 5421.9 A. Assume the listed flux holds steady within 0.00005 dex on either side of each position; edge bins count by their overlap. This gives 11.4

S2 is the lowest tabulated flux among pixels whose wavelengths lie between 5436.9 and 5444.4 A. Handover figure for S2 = 10.31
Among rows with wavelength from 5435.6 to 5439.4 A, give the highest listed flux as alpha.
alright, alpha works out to 11.66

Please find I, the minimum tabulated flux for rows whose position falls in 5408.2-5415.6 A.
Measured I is 10.22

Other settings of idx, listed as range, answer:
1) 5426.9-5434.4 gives 8.065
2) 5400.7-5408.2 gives 9.859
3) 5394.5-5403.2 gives 10.34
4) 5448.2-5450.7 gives 10.55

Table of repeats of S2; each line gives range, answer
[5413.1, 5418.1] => 11.2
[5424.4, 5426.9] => 10.36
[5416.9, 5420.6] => 11.27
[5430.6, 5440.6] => 10.51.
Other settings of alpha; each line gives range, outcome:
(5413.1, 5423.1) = 12.51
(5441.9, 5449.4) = 11.9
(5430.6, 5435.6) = 11.45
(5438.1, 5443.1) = 11.81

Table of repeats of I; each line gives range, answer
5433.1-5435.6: 11.08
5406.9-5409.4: 10.75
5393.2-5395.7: 10.14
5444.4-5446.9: 11.04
